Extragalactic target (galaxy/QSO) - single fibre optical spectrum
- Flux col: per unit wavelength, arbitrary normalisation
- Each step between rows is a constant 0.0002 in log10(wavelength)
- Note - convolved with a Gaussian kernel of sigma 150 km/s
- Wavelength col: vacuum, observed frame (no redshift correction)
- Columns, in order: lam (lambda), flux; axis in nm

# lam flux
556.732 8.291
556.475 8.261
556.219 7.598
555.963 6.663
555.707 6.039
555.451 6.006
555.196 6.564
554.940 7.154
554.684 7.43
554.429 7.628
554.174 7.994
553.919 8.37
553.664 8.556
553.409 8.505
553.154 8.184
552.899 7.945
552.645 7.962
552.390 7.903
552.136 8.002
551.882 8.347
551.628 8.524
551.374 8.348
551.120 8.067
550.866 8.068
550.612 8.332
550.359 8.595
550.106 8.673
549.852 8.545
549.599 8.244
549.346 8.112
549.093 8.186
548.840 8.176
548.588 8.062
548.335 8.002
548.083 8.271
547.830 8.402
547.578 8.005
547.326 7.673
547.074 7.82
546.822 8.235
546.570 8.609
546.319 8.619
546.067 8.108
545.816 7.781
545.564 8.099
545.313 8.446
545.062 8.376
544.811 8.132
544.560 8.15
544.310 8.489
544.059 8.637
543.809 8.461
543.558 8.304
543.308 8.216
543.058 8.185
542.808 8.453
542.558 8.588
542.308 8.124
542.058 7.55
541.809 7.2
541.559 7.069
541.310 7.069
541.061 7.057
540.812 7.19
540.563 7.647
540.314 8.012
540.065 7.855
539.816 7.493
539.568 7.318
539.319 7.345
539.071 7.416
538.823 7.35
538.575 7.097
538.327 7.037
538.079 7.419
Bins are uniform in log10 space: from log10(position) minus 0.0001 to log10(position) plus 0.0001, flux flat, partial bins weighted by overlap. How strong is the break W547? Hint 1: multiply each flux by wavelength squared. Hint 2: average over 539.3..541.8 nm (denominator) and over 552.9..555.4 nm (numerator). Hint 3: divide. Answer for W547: 1.1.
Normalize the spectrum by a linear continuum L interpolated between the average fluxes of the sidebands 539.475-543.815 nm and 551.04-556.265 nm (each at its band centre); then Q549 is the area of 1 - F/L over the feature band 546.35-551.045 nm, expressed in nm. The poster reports -0.31 nm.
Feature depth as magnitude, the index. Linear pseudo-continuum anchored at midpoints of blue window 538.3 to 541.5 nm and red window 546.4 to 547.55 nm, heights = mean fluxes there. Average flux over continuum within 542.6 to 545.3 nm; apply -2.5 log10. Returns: -0.076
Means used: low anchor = 7.38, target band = 8.35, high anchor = 8.1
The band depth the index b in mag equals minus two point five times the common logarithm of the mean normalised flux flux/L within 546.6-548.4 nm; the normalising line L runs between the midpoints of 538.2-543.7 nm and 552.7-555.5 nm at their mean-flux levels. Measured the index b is -0.06 mag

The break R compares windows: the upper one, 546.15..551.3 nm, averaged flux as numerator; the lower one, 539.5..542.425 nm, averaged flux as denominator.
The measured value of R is 1.10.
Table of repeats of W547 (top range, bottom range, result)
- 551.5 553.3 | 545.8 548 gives 1.02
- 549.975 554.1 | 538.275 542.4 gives 1.17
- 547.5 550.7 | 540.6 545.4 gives 1.06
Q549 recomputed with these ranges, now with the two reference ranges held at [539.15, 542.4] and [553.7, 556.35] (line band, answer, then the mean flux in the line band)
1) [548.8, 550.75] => -0.29 nm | 8.36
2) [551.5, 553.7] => -0.29 nm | 8.2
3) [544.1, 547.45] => -0.39 nm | 8.21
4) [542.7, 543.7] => -0.12 nm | 8.29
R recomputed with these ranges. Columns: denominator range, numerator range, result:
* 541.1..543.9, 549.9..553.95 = 1.05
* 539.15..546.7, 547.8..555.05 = 1.03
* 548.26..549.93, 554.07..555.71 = 0.86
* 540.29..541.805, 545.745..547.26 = 1.12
